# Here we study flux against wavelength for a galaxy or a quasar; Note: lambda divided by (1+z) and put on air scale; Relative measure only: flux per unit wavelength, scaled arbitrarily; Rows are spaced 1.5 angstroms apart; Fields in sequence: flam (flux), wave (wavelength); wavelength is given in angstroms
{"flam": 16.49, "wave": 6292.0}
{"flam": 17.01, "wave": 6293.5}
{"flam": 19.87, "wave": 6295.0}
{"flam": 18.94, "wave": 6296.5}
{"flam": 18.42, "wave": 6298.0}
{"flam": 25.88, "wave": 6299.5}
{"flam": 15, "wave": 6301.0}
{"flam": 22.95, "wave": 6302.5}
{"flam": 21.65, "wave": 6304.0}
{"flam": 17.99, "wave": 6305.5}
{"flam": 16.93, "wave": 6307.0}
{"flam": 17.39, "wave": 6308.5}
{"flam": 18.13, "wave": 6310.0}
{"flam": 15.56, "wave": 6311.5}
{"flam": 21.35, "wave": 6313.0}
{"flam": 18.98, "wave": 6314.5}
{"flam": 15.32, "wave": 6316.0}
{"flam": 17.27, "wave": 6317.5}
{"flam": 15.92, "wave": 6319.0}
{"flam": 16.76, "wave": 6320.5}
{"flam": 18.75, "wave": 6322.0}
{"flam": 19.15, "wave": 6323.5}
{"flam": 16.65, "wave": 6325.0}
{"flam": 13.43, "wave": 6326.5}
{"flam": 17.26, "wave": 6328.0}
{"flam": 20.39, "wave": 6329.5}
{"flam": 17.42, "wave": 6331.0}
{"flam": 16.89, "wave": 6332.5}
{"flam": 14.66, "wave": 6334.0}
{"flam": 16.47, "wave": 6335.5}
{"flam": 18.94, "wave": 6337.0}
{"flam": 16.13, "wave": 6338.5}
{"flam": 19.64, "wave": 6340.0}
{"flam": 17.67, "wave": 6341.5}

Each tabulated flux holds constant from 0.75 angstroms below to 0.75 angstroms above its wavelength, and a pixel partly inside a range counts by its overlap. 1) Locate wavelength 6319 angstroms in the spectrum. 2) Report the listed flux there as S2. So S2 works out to 15.92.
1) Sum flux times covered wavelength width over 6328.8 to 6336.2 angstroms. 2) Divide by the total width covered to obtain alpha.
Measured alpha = 17.1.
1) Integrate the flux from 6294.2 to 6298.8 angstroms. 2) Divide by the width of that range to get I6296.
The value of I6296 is 19.1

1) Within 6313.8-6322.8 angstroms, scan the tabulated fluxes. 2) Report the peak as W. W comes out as 18.98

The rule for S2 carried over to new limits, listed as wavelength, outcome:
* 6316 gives 15.32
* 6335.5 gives 16.47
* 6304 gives 21.65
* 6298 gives 18.42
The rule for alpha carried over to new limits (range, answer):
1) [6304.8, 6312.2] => 17.2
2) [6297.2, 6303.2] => 20.5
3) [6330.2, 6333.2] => 17.2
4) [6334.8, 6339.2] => 17.2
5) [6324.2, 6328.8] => 15.9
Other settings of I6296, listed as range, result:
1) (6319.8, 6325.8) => 17.8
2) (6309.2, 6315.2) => 18.5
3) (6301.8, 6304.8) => 22.2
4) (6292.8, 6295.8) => 18.5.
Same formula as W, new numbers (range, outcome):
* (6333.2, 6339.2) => 18.94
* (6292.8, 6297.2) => 19.87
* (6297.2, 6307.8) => 25.88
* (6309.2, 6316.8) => 21.35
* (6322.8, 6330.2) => 20.39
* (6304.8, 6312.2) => 18.13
